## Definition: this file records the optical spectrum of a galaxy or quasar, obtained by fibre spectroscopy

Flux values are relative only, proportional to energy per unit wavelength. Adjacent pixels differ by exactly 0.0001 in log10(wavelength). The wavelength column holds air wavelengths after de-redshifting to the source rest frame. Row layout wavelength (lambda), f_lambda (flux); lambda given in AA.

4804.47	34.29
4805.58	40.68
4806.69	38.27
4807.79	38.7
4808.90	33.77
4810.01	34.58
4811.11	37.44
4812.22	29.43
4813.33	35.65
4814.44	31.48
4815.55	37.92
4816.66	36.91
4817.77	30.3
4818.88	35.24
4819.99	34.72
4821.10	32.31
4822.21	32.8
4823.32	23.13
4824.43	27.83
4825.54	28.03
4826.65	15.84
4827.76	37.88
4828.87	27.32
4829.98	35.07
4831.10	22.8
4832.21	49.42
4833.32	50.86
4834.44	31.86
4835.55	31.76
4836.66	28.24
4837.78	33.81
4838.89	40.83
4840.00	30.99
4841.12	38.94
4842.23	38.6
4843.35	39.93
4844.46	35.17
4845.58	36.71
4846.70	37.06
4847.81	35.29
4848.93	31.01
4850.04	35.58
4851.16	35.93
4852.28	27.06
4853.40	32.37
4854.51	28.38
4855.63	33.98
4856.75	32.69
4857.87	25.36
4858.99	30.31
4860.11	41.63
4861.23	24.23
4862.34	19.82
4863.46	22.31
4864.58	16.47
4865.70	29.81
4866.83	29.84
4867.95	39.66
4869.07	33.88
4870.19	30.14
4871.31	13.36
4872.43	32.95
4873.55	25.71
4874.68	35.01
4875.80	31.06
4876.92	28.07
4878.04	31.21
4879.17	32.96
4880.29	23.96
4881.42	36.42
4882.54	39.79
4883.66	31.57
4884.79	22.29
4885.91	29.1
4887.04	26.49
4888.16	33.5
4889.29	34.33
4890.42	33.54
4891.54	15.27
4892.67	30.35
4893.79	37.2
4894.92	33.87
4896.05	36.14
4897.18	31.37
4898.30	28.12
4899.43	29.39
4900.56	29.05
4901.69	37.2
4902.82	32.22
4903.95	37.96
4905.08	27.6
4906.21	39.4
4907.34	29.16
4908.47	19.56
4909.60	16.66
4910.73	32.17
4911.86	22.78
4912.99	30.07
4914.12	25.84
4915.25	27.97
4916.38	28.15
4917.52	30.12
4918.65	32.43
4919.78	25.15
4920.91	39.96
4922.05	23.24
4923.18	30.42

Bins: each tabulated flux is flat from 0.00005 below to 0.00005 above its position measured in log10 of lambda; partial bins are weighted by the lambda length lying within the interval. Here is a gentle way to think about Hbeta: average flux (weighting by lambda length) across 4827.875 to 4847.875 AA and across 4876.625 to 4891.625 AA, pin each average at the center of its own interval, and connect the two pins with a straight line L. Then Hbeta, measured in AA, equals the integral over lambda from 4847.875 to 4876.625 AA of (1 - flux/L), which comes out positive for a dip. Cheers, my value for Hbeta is 2.9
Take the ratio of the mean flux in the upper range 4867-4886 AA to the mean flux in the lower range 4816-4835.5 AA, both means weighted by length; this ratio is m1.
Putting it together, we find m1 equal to 0.94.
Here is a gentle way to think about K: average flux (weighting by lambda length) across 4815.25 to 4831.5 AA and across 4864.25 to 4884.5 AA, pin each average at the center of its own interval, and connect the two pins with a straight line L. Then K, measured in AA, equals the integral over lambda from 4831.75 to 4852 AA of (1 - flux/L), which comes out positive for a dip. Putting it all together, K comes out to -4.1 AA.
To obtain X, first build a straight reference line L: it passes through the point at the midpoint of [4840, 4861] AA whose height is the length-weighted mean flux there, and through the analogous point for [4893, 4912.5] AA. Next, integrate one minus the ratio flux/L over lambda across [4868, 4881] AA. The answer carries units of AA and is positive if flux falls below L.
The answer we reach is 1.2 AA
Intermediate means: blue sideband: 34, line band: 29.4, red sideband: 30.6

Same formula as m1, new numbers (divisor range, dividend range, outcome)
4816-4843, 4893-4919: 0.91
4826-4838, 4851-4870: 0.89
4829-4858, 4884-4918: 0.85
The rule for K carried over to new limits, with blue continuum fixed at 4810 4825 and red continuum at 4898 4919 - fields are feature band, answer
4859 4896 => 0.9 AA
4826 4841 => -0.7 AA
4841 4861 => -1.6 AA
